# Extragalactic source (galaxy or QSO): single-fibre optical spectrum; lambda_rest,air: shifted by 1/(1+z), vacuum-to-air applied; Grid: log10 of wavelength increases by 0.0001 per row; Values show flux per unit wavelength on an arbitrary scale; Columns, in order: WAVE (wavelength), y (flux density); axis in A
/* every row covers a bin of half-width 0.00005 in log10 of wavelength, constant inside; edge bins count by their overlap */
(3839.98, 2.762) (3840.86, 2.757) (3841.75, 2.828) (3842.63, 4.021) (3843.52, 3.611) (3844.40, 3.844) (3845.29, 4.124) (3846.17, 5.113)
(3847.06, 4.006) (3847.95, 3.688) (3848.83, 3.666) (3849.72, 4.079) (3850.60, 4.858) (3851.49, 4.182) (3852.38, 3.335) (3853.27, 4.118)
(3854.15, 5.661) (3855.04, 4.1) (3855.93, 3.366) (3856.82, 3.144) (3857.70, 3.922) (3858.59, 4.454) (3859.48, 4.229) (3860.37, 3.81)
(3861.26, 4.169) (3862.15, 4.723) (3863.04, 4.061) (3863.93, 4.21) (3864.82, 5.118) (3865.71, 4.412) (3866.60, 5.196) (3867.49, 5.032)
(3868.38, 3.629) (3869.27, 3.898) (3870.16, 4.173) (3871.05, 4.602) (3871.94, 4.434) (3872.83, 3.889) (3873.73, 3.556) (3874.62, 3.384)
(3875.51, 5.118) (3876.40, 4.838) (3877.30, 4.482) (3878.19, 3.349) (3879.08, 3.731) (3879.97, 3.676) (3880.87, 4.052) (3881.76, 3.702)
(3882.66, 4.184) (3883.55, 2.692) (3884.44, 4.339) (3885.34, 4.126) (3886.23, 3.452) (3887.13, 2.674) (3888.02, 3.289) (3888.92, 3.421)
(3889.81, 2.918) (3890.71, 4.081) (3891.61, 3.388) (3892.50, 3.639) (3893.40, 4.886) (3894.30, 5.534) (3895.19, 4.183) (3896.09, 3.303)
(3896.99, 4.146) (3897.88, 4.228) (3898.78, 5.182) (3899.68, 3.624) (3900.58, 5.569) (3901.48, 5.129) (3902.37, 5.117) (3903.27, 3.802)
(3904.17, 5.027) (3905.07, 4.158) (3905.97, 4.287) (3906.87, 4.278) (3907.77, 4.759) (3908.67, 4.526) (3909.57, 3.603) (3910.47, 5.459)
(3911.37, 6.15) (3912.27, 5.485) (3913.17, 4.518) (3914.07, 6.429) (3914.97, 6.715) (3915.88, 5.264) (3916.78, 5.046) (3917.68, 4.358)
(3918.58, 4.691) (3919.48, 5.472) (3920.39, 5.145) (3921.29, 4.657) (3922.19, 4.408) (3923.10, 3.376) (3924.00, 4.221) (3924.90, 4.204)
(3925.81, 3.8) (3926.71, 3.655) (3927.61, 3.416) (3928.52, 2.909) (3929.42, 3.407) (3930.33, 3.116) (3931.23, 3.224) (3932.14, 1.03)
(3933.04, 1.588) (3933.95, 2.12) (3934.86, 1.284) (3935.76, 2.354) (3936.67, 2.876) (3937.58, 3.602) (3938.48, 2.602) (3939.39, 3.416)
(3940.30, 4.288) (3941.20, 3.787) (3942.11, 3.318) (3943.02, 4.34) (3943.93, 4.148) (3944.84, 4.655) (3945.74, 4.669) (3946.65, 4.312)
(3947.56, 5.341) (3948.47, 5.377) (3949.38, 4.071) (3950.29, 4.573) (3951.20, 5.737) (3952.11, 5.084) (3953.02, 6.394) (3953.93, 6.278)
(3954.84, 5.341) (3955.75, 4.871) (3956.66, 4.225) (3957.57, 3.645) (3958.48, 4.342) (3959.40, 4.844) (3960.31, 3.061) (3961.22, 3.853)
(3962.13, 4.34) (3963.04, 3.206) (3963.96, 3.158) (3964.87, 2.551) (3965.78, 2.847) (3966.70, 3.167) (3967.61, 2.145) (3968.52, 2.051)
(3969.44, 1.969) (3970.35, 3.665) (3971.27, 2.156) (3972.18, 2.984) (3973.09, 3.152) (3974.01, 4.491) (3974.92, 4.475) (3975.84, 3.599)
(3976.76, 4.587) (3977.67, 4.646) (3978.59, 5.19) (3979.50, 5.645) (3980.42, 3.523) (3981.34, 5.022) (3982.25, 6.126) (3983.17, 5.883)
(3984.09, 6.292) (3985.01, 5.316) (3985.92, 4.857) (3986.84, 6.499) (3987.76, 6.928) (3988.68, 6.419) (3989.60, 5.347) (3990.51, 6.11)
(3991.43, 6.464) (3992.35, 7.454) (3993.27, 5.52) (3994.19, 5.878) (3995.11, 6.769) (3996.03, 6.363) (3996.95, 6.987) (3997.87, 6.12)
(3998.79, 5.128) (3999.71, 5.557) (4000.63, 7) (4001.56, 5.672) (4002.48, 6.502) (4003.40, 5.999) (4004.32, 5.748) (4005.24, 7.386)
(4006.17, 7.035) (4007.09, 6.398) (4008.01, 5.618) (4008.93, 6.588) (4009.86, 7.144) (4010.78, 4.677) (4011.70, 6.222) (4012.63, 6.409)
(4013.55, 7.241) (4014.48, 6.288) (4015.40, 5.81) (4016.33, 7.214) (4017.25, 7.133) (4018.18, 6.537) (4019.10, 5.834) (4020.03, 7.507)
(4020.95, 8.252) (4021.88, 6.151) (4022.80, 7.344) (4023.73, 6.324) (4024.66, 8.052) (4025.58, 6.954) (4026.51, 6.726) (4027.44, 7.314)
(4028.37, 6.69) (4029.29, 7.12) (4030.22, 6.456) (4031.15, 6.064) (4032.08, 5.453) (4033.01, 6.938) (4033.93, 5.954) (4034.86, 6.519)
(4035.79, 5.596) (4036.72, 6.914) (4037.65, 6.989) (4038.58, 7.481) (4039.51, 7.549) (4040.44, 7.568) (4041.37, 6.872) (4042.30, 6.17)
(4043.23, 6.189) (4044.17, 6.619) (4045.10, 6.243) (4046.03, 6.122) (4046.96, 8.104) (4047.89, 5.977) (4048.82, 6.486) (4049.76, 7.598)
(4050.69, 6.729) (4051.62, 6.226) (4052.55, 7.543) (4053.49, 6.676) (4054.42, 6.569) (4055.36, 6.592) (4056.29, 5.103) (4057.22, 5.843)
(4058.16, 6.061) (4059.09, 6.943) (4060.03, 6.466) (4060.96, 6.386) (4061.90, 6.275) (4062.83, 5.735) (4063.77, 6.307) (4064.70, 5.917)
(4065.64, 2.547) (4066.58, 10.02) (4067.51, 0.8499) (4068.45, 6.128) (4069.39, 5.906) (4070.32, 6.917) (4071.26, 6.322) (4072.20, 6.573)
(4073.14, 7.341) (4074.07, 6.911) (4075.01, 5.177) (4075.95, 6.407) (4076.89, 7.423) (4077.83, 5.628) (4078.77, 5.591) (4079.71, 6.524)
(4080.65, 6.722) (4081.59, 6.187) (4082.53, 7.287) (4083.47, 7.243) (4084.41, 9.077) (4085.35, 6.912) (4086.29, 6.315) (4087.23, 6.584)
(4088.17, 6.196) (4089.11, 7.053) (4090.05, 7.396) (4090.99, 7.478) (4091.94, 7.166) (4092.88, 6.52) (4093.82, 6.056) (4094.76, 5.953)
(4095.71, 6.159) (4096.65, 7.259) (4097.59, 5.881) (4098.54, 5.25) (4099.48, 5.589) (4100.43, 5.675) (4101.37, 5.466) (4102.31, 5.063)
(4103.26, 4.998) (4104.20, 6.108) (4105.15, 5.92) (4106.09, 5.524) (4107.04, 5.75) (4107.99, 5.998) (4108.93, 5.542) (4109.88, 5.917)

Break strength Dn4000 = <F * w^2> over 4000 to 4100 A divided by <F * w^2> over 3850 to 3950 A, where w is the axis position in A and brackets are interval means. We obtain 1.71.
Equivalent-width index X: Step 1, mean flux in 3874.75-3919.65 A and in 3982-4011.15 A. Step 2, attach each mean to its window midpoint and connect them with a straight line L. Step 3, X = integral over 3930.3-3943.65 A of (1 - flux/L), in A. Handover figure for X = 5.9 A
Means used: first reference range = 4.39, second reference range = 6.19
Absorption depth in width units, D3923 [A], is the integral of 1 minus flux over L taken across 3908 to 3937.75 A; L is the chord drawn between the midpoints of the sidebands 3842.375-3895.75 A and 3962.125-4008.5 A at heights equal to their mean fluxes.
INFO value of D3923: 3.3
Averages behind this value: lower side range 4.06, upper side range 5.07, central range 4.01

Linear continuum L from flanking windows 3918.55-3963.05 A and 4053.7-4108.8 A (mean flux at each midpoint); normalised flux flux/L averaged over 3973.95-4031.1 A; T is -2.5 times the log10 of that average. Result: -0.24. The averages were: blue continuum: 3.98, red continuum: 6.23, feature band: 6.18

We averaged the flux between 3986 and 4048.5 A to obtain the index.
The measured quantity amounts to 6.53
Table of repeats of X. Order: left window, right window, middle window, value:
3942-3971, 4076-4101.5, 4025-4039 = -2.9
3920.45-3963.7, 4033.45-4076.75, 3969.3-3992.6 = -0.9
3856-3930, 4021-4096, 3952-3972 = 5.6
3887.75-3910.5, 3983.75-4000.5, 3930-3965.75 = 9.5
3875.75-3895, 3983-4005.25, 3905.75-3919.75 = -2.0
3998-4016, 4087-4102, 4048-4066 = 0.2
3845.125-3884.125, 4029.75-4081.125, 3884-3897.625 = 1.9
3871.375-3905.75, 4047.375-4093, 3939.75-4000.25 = 5.1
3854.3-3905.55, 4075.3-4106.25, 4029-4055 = -3.6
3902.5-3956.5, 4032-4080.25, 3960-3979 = 5.9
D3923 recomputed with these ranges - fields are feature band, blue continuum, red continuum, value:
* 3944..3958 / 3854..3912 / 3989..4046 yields 1.1 A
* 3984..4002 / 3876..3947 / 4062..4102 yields -3.5 A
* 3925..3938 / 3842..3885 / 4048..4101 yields 5.5 A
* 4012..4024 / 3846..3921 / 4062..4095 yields -2.1 A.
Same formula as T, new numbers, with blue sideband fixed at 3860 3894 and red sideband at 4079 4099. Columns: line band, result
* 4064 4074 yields 0.10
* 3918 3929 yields 0.11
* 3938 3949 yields 0.16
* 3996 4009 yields -0.12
